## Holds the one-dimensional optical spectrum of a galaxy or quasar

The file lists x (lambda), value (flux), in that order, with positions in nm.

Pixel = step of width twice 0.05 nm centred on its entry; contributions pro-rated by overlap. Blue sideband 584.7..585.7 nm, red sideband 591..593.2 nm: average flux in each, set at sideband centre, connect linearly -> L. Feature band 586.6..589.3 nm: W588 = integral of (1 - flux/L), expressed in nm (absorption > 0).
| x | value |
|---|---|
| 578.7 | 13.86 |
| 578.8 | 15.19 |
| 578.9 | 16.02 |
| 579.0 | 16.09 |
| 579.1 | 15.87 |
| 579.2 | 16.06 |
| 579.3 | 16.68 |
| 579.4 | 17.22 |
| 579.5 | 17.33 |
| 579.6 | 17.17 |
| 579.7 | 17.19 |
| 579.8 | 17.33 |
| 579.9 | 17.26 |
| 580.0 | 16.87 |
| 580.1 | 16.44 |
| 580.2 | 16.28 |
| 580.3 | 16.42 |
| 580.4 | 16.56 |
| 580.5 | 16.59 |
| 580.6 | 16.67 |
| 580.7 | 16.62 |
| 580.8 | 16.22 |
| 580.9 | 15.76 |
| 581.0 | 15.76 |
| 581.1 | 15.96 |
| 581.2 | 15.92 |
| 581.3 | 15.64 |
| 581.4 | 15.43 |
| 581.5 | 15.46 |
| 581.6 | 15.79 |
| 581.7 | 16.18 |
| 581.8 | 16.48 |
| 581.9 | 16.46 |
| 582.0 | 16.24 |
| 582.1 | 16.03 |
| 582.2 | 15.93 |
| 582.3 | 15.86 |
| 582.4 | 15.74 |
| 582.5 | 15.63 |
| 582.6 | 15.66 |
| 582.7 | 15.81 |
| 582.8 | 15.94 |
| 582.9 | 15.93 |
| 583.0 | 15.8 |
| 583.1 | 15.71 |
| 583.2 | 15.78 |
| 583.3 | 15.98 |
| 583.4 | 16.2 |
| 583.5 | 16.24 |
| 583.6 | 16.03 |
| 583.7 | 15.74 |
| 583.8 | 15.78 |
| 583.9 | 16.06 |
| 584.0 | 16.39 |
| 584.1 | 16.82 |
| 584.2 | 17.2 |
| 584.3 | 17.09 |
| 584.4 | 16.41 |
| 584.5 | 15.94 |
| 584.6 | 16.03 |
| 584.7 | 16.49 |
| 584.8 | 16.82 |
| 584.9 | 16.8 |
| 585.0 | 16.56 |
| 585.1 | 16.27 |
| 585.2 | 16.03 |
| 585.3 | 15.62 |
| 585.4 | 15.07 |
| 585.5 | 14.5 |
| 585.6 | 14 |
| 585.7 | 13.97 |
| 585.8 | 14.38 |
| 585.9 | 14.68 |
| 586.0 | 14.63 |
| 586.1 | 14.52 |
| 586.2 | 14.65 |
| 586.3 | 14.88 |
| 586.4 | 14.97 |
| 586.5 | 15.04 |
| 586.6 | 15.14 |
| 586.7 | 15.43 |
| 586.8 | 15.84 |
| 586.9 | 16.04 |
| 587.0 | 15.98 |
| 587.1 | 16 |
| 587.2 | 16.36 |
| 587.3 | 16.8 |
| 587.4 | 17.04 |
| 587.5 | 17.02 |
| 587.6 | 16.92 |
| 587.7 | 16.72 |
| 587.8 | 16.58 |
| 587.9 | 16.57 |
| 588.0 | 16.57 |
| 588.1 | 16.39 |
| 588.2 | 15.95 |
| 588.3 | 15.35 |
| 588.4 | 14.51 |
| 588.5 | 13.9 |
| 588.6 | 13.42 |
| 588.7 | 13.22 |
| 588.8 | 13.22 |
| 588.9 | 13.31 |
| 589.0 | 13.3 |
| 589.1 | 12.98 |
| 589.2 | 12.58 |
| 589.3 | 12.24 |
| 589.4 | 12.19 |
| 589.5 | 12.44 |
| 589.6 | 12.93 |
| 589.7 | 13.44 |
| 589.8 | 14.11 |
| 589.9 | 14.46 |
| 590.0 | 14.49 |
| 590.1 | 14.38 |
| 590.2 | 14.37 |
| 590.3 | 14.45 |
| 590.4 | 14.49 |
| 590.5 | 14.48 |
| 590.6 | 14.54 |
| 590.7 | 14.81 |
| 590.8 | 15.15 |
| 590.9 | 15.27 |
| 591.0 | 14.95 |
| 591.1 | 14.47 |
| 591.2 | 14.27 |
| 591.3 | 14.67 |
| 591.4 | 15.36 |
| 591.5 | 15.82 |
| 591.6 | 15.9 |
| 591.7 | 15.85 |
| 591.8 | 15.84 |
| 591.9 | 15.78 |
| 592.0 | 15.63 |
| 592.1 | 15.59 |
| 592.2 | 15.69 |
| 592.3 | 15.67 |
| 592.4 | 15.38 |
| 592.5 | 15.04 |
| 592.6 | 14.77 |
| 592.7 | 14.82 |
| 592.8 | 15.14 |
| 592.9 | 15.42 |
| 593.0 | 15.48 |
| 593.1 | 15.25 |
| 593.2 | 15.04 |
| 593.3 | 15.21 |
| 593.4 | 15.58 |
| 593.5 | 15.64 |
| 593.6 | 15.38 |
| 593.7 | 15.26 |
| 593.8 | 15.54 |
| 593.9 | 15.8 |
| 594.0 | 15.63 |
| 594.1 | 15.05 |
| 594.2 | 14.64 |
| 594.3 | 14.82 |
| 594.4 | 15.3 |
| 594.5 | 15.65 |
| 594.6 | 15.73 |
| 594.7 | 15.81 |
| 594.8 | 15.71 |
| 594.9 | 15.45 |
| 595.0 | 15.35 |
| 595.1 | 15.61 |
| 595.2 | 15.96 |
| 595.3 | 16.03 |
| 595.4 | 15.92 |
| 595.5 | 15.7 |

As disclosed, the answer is 0.051 nm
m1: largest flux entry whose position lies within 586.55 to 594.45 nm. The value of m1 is 17.04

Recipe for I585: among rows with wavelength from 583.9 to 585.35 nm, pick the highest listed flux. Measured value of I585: 17.2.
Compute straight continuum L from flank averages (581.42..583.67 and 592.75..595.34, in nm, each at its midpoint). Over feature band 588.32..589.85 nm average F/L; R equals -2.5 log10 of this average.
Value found 0.18 mag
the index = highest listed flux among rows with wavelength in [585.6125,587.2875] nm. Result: 16.36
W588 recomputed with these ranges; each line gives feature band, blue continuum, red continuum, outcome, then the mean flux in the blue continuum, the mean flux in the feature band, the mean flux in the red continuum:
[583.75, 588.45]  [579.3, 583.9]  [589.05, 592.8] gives -0.130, 16.2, 15.8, 14.6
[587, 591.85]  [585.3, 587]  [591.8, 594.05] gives 0.110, 14.9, 14.8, 15.4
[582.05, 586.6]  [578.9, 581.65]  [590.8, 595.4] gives 0.100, 16.4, 15.7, 15.4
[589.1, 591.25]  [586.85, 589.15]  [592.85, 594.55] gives 0.192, 15.4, 14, 15.3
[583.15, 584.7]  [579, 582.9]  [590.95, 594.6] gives -0.022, 16.3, 16.3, 15.3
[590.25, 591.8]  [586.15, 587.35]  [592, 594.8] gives 0.045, 15.6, 15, 15.4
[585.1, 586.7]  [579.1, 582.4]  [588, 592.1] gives 0.043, 16.4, 14.9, 14.4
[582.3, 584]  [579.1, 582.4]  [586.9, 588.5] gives 0.044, 16.4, 15.9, 16.2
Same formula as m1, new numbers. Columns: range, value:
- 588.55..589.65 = 13.42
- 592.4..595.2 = 15.96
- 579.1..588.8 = 17.33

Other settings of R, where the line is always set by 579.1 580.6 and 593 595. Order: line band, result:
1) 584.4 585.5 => 0.01 mag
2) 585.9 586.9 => 0.08 mag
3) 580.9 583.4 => 0.04 mag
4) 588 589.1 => 0.12 mag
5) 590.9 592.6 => 0.02 mag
